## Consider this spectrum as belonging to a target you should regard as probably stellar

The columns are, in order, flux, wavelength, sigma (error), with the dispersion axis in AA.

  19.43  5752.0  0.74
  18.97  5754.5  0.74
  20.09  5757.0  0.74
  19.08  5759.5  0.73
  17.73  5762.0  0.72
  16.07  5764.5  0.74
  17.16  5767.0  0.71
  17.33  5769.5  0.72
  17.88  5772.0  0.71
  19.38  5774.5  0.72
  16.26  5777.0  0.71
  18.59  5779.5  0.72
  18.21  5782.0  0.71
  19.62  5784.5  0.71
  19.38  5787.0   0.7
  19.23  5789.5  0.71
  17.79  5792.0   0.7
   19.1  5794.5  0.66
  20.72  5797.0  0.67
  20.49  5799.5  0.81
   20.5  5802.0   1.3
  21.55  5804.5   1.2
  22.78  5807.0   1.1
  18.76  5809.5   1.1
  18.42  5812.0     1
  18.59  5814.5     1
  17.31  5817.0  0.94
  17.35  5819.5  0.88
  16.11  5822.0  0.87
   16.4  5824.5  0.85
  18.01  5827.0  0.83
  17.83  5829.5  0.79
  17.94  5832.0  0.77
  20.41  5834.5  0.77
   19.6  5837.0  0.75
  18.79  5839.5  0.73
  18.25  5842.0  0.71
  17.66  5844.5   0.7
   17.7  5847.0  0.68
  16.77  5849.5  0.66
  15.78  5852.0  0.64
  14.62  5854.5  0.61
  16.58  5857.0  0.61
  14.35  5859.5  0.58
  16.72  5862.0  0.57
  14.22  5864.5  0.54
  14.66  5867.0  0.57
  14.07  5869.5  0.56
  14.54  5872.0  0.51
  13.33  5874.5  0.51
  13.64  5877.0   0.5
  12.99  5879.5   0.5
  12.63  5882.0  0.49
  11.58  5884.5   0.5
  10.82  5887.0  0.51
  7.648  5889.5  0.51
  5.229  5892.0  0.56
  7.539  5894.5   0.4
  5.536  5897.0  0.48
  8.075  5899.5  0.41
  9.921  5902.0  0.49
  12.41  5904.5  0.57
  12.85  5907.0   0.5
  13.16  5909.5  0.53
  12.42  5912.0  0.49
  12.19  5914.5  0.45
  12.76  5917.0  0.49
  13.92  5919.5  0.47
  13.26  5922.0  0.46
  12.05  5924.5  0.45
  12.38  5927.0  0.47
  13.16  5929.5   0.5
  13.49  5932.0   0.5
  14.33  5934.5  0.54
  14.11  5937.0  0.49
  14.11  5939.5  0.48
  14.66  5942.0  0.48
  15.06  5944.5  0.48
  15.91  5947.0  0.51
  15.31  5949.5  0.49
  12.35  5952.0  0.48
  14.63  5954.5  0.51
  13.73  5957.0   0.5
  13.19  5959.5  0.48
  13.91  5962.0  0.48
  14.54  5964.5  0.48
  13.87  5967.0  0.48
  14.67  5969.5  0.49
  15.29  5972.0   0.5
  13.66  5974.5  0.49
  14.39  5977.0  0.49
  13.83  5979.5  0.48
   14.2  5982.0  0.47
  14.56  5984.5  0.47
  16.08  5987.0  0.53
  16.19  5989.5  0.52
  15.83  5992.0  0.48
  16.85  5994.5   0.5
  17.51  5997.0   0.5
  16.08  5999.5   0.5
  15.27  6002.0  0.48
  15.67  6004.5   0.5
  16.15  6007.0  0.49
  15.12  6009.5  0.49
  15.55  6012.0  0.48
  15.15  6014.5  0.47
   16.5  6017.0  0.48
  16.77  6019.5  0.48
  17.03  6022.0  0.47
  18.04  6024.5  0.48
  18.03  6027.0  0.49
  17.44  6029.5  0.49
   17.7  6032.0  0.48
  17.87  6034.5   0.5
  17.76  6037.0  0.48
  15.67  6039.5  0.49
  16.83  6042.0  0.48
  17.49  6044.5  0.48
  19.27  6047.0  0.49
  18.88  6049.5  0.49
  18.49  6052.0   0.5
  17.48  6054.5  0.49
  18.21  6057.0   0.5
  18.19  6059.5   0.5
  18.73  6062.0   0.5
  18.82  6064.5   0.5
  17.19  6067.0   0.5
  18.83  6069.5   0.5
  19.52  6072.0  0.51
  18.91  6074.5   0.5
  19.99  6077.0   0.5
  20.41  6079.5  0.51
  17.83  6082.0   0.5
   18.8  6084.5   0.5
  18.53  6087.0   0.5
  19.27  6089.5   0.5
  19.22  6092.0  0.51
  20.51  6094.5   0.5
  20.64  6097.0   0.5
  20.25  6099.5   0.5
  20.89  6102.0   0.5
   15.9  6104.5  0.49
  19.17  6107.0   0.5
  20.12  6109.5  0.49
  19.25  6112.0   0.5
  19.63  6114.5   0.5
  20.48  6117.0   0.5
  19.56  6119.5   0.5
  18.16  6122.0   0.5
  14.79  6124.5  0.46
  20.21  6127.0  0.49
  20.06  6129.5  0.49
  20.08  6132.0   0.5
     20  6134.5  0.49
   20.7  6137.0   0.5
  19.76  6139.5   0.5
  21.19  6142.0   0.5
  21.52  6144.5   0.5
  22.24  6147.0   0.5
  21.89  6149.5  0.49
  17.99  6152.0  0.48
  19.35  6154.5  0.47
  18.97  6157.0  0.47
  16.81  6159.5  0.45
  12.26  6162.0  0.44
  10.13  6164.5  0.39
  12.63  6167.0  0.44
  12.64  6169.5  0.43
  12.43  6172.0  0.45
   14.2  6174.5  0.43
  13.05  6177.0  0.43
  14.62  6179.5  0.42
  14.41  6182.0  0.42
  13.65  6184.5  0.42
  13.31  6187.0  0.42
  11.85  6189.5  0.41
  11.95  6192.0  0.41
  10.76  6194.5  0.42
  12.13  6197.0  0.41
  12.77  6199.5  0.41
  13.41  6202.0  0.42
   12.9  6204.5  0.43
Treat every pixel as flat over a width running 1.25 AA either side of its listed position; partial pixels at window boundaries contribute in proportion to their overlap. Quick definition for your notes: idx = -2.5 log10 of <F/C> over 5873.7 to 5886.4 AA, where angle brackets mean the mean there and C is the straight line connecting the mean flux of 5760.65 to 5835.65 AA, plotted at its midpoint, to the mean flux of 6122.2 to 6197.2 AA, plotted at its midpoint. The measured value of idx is 0.38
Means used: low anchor 18.6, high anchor 16.3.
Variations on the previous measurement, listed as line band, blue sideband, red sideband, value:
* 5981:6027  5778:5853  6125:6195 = 0.09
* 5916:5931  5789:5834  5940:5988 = 0.20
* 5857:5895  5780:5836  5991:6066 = 0.42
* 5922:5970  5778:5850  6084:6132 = 0.34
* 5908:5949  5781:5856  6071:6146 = 0.36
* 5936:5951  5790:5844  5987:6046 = 0.18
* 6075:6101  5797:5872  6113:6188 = -0.13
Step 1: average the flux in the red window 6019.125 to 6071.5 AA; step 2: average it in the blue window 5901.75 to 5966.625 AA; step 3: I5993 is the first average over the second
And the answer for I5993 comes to 1.32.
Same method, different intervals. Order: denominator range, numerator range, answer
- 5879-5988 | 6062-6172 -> 1.46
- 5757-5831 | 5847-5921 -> 0.68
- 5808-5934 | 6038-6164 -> 1.32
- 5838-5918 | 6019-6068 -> 1.36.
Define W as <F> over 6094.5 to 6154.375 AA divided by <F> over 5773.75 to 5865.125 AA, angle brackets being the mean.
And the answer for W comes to 1.1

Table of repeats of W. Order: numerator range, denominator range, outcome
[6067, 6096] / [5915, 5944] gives 1.42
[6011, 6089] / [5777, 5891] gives 1.06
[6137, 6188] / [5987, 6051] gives 0.97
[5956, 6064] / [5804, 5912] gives 1.09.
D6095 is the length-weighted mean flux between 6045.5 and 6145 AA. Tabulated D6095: 19.2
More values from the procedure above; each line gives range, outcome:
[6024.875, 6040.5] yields 17.5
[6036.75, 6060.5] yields 17.8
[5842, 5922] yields 12.9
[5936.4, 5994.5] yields 14.6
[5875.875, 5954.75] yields 12.2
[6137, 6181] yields 16.7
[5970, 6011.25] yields 15.4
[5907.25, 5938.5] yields 13.1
